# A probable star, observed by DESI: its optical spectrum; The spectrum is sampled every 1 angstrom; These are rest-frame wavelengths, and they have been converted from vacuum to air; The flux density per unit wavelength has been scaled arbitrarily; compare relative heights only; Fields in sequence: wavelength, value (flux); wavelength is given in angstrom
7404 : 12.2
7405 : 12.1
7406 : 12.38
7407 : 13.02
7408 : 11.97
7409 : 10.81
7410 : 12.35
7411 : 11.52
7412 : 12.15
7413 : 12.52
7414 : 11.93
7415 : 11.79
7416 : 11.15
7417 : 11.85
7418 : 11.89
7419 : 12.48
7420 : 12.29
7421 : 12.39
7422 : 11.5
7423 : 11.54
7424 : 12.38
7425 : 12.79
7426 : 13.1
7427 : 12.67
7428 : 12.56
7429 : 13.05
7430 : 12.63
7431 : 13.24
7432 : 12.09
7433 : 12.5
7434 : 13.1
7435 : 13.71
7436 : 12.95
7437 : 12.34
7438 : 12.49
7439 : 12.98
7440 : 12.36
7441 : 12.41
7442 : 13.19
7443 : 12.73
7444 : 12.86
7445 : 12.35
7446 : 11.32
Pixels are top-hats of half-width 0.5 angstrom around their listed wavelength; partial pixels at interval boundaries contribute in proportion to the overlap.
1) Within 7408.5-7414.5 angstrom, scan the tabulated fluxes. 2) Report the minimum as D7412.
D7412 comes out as 10.81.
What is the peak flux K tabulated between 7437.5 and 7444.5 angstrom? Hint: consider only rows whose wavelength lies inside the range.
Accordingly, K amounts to 13.19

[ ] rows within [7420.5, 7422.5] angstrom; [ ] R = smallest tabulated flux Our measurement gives 11.5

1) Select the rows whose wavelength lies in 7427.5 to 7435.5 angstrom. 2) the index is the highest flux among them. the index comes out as 13.71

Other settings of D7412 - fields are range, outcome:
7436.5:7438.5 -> 12.34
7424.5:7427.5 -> 12.67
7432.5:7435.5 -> 12.5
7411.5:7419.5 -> 11.15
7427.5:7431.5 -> 12.56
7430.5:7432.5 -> 12.09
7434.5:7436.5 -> 12.95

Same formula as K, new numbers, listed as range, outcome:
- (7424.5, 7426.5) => 13.1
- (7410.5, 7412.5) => 12.15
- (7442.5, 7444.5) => 12.86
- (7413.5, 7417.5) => 11.93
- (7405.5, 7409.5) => 13.02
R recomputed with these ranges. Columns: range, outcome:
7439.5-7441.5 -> 12.36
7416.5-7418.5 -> 11.85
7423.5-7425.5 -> 12.38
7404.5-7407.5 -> 12.1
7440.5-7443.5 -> 12.41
